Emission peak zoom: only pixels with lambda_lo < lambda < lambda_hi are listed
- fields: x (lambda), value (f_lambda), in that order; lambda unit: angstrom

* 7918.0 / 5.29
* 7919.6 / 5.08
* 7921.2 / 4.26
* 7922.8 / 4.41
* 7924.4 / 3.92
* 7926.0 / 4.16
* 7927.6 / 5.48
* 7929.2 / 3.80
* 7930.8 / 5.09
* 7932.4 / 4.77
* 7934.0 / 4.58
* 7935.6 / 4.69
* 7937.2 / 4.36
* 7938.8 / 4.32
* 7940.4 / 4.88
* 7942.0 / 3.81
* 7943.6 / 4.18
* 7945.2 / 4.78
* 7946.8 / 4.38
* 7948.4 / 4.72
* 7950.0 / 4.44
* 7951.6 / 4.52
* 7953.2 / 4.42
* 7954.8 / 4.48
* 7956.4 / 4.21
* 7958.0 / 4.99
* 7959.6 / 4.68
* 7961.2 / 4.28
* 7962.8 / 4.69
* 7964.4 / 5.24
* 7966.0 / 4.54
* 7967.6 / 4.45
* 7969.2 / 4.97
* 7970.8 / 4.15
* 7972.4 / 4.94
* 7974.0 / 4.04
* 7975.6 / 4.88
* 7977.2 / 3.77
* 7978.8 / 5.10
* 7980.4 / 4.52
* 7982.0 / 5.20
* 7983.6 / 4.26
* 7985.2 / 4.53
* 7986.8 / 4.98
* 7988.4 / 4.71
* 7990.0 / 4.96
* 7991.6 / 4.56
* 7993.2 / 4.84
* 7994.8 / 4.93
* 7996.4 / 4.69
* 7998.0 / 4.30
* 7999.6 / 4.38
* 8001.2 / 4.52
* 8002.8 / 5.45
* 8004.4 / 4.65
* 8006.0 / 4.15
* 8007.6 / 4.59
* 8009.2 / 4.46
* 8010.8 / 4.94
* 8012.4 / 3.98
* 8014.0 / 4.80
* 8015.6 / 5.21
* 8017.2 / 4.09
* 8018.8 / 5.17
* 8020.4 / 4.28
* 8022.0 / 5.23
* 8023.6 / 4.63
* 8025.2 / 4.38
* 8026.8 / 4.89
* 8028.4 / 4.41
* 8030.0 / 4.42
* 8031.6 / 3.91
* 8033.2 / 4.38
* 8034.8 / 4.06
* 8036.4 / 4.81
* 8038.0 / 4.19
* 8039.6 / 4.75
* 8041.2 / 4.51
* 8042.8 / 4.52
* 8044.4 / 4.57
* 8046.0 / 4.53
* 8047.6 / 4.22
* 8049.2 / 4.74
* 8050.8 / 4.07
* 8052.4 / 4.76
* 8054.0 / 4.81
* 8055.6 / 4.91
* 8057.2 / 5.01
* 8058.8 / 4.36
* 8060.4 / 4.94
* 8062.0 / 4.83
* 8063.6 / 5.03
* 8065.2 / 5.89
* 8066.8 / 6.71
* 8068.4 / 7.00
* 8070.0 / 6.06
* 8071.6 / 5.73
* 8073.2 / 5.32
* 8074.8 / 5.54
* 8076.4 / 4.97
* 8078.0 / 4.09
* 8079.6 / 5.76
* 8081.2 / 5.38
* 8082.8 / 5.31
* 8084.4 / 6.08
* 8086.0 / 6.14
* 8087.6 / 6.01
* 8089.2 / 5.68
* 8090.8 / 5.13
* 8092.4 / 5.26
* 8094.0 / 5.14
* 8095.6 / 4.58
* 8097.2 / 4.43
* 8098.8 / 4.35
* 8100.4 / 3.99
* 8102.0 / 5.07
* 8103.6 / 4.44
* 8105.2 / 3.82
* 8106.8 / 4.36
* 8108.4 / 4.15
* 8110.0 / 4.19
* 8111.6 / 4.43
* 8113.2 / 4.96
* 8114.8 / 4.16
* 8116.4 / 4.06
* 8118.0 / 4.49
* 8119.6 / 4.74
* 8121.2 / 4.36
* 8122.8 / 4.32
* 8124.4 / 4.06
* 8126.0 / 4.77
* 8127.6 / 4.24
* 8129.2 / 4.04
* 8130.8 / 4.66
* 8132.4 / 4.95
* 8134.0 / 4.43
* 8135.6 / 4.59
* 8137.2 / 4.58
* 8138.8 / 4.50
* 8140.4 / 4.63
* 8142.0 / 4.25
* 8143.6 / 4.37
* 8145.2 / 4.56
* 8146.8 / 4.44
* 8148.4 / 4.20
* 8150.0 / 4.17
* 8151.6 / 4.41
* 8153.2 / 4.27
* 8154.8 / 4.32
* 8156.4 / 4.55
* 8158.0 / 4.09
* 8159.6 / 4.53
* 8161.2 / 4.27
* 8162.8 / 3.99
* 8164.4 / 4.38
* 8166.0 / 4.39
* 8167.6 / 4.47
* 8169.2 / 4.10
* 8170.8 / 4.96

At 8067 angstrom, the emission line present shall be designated [S II]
